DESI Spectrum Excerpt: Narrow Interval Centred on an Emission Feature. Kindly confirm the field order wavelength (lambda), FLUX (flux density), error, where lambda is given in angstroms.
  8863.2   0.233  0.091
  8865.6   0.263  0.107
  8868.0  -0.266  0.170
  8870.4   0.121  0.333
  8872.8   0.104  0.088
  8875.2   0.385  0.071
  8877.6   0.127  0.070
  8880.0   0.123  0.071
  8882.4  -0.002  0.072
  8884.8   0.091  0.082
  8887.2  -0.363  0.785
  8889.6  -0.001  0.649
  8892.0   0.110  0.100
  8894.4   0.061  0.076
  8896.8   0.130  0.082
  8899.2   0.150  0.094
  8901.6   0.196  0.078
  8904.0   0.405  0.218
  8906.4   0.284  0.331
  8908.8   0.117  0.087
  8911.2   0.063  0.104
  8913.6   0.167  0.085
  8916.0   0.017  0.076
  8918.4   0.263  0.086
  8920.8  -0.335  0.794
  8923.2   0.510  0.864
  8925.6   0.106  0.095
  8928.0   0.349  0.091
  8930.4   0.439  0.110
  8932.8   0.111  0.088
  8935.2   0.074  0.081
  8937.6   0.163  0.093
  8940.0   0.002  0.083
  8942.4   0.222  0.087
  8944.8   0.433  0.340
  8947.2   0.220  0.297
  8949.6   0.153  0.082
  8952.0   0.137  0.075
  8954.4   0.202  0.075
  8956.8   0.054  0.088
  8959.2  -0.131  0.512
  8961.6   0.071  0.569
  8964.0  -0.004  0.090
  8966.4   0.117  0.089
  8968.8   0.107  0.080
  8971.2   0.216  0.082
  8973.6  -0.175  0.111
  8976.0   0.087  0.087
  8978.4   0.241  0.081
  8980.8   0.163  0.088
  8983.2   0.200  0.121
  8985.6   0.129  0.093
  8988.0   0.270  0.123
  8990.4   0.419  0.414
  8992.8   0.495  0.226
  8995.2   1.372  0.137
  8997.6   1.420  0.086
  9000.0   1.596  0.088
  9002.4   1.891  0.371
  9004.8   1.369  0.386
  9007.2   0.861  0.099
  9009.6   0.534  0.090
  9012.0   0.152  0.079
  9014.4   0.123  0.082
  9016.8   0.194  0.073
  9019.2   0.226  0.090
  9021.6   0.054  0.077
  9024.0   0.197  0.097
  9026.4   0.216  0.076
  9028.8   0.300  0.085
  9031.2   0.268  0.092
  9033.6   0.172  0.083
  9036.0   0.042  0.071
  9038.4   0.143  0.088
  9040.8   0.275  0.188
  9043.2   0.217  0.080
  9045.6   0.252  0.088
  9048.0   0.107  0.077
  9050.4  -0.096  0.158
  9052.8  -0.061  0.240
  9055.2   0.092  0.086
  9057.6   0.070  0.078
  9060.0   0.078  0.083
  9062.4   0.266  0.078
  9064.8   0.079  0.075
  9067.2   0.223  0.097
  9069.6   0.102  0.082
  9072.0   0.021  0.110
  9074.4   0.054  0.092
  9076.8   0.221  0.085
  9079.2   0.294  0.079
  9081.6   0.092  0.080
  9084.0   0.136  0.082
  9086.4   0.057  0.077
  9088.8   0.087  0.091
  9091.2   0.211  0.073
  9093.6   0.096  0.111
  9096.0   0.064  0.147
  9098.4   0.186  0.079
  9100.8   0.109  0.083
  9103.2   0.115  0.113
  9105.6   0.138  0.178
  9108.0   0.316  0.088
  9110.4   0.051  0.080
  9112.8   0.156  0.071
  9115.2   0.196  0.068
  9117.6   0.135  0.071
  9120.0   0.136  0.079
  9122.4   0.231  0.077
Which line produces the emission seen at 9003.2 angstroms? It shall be [O II]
